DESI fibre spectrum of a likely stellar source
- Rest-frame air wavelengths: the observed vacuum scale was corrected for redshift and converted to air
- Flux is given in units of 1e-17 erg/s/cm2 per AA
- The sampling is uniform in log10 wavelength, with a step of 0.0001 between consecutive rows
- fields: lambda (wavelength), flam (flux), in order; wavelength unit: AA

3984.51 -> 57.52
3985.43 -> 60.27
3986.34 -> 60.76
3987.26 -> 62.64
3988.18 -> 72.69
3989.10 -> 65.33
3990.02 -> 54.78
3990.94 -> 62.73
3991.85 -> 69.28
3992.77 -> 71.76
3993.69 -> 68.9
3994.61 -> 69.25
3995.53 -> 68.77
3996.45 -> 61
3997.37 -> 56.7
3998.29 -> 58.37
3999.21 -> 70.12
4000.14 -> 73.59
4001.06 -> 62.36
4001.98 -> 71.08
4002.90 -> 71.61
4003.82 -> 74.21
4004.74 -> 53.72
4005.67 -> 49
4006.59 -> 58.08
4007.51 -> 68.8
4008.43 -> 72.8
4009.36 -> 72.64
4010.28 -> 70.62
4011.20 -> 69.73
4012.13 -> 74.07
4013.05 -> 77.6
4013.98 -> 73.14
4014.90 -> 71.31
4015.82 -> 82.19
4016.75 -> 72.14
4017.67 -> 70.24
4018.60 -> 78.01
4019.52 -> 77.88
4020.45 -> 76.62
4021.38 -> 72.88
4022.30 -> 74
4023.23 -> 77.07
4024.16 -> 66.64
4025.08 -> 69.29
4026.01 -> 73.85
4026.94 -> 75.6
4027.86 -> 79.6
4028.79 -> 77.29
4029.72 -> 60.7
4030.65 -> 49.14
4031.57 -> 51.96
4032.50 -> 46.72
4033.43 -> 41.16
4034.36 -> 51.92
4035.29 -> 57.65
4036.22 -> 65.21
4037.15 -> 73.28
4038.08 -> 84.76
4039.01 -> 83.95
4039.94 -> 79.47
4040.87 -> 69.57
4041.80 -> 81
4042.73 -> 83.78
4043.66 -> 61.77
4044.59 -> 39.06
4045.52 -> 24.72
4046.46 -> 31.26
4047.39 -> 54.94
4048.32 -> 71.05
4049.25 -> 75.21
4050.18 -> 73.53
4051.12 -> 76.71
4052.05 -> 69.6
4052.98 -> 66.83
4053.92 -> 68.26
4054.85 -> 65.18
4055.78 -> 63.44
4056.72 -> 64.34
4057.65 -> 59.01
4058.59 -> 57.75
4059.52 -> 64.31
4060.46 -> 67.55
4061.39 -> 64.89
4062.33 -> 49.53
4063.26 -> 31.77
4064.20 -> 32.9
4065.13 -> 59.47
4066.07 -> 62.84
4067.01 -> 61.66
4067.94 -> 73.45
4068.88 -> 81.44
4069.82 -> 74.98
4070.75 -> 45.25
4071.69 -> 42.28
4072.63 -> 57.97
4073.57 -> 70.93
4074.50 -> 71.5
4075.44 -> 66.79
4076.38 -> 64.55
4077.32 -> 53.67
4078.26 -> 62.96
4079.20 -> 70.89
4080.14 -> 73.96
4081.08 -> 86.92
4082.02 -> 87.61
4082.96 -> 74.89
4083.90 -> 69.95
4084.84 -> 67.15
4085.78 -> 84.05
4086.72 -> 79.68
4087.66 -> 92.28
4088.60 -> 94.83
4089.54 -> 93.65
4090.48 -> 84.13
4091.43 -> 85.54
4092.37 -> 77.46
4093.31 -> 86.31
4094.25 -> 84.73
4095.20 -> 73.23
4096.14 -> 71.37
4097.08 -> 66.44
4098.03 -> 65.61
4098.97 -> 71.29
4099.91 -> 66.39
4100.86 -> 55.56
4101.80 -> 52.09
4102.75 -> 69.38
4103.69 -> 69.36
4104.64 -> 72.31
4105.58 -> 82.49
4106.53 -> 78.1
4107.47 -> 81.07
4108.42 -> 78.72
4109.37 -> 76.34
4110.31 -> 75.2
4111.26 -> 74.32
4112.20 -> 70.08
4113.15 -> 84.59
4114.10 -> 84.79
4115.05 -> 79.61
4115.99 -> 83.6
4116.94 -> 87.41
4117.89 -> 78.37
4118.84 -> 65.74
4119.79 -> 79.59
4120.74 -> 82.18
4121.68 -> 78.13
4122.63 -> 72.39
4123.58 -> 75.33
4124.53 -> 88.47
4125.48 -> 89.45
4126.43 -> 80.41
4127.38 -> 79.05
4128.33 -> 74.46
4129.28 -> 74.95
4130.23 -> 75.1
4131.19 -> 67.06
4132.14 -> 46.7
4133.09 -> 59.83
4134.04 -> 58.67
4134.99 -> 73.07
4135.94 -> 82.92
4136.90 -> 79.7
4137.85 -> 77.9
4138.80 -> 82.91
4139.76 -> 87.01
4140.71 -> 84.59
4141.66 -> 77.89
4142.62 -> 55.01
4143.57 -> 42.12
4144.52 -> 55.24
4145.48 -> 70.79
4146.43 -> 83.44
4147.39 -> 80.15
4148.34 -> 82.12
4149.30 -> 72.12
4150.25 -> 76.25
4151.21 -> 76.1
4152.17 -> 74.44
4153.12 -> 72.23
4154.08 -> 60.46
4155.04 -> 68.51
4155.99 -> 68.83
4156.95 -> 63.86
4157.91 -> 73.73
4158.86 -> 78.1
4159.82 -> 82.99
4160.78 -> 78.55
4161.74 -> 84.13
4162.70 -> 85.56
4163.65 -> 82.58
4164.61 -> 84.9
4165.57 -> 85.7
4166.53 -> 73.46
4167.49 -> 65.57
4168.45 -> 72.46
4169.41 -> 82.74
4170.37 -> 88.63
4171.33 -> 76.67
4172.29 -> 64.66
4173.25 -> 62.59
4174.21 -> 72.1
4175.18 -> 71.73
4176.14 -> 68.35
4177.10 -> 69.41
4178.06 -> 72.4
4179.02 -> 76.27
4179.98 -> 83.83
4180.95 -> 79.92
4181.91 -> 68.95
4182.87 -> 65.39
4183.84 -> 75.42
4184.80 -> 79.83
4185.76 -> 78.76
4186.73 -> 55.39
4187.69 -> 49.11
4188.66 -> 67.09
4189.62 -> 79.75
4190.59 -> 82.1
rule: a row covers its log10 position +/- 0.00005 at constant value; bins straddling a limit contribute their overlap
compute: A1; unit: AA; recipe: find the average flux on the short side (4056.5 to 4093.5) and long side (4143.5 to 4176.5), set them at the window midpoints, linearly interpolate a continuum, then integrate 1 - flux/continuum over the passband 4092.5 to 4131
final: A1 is -2.6 AA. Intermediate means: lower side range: 68.7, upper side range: 74.2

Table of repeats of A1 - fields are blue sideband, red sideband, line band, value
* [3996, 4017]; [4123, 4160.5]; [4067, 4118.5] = -2.0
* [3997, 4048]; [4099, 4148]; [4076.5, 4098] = -1.9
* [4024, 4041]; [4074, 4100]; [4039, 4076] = 4.4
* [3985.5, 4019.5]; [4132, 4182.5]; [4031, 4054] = 2.1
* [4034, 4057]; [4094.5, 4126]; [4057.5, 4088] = 1.8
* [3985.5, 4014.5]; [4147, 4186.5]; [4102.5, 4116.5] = -1.0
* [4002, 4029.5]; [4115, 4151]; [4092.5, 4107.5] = 0.5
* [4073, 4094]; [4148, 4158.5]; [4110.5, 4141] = -1.2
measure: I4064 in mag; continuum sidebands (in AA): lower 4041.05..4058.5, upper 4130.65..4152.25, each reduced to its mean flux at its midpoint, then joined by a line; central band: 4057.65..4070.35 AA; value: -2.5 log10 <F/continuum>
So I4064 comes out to 0.07 mag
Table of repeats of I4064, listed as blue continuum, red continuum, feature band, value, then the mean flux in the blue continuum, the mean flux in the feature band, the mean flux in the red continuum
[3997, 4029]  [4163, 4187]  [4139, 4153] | 0.01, 70.6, 72.9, 74.6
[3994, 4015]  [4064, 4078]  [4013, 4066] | -0.01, 67.3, 65.1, 61.9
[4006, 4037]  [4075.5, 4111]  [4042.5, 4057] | 0.16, 68.3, 61.5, 75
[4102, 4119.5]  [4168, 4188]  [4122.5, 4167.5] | 0.00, 76.9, 74.4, 72.3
